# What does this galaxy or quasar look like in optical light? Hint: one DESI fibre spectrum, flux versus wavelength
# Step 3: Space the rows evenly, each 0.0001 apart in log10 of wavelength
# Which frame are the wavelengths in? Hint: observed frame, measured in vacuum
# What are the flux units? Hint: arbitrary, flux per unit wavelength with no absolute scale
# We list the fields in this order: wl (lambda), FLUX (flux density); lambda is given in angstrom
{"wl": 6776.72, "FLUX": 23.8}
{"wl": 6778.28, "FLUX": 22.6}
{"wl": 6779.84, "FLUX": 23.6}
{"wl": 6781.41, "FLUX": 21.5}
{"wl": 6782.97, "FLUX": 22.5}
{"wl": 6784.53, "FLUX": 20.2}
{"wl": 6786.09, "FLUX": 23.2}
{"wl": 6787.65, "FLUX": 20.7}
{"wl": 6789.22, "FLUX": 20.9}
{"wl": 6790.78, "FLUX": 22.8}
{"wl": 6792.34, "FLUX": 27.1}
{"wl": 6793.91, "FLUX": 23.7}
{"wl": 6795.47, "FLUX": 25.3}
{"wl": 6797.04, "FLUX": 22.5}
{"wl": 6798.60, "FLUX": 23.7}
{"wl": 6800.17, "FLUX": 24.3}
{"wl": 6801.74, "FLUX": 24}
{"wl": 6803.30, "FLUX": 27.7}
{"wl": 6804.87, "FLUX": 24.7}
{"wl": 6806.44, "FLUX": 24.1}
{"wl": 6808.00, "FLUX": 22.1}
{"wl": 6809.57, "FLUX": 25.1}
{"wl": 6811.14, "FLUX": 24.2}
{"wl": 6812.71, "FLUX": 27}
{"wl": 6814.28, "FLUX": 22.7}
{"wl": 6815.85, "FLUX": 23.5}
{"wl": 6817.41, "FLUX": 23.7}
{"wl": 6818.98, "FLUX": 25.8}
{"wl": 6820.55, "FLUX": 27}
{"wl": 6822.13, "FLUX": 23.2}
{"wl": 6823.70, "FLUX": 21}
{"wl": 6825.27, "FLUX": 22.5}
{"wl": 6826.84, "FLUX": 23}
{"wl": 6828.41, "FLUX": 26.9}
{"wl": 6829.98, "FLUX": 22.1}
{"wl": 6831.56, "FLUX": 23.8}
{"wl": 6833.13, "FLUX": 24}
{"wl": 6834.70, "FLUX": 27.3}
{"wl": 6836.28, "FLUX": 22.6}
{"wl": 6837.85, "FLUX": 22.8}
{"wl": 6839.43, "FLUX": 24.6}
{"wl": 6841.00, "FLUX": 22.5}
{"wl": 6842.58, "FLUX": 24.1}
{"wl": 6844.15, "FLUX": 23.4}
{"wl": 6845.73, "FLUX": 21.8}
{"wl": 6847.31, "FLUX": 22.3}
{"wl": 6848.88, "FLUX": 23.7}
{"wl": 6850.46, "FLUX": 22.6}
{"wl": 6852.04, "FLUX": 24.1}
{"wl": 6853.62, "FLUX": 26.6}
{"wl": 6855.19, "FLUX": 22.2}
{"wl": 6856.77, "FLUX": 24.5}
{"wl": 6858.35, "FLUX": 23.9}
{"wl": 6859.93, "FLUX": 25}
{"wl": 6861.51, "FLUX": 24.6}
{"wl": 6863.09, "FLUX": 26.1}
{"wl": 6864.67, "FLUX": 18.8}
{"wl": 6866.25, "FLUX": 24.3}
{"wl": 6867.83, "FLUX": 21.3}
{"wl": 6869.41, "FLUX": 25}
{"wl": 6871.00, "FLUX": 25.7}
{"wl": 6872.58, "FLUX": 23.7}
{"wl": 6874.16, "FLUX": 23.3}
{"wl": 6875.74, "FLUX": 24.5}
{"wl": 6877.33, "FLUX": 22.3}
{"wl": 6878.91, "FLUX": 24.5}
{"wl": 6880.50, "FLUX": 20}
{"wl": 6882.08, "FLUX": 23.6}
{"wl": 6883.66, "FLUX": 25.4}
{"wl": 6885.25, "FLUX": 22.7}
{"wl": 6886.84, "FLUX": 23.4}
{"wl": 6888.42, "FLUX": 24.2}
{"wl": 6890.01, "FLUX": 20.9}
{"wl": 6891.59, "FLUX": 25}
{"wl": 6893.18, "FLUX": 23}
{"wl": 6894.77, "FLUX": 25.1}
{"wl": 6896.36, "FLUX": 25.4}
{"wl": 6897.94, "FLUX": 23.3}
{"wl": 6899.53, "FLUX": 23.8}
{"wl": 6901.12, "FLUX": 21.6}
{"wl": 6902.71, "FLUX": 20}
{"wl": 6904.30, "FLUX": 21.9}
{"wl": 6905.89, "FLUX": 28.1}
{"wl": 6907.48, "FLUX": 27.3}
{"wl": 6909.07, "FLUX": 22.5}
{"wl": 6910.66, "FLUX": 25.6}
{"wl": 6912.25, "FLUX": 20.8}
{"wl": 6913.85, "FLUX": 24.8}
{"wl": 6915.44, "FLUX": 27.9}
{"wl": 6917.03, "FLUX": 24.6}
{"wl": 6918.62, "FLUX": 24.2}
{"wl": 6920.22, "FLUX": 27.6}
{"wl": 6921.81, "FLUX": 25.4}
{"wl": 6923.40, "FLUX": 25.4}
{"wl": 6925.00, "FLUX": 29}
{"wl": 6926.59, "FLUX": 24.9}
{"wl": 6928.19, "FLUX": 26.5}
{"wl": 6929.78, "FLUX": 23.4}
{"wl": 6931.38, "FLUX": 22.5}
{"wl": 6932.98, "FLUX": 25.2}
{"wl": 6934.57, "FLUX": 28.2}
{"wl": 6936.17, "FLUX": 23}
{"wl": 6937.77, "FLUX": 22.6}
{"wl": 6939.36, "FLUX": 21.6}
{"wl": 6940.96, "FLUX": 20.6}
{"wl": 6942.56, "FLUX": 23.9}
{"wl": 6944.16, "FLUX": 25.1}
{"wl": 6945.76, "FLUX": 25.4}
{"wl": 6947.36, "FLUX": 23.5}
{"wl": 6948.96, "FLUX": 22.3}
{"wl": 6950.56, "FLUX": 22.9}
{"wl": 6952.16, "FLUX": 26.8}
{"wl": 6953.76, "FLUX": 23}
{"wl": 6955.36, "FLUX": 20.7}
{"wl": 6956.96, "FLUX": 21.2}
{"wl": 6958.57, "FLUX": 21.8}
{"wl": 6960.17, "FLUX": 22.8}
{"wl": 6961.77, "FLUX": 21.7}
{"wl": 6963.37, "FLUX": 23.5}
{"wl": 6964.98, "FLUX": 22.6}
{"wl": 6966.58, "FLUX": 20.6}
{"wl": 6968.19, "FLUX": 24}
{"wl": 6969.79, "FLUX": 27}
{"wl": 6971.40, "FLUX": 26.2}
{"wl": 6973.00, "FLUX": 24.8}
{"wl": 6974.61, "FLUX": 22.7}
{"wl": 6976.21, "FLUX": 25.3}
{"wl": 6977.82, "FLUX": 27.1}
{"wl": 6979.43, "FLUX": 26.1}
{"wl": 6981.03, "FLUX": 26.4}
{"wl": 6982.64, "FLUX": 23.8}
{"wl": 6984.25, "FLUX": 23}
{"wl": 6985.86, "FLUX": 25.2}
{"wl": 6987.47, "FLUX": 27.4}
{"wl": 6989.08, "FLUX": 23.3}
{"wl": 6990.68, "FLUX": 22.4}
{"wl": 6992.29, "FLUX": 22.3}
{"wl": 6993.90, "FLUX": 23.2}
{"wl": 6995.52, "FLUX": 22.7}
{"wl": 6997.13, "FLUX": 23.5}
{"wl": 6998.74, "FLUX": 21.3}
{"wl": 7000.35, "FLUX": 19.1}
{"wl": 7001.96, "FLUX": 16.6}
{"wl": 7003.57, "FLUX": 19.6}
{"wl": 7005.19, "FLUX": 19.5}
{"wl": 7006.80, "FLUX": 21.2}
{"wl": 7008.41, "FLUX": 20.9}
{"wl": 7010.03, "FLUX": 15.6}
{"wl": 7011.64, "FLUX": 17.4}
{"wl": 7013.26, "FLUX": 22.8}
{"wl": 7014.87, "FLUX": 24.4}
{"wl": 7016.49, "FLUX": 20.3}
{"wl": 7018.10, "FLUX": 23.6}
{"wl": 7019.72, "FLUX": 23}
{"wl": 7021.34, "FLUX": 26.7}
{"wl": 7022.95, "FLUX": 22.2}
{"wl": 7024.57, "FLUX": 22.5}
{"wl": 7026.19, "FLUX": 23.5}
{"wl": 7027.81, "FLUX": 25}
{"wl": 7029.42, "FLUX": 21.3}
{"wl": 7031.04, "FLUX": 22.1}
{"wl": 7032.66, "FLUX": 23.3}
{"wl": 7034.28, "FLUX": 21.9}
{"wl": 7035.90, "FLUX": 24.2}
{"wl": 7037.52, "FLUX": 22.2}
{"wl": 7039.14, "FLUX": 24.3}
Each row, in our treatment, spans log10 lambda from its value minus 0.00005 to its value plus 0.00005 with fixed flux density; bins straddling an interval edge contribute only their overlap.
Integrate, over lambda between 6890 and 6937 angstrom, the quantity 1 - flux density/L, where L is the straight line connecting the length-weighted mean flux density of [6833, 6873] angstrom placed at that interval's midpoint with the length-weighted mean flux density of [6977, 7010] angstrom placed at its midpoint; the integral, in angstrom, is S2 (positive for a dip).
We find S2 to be -2.8 angstrom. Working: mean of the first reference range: 23.7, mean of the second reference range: 22.6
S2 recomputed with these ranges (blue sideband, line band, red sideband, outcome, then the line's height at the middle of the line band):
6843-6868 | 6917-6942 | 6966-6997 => -0.66 angstrom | 24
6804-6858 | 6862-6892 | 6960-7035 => 0.23 angstrom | 23.6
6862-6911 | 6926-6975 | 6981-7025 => -1.77 angstrom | 22.8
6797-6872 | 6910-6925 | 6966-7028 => -1.26 angstrom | 23.4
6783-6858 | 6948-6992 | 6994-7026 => -4.14 angstrom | 21.8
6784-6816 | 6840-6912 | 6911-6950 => 1.80 angstrom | 24.2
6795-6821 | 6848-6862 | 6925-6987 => 0.13 angstrom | 24.3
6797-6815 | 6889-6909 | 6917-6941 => 0.78 angstrom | 24.7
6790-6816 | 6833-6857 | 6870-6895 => 0.29 angstrom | 24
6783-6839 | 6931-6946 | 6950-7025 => -0.46 angstrom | 23.1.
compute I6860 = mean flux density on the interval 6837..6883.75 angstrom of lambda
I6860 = 23.5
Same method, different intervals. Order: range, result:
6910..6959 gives 24.2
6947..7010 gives 22.9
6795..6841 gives 24.1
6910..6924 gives 25.1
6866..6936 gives 24.3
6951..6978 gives 23.5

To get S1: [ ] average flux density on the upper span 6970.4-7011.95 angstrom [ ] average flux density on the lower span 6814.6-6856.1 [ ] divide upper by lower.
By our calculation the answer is 0.95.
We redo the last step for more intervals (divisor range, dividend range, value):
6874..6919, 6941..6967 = 0.96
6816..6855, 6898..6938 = 1.04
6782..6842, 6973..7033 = 0.95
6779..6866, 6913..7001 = 1.01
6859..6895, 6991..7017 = 0.88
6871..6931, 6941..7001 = 0.97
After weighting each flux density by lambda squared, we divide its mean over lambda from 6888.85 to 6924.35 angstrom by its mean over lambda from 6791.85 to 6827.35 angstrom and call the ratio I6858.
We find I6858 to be 1.03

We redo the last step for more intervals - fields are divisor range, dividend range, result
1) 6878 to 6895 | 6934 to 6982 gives 1.04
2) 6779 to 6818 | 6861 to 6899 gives 1.02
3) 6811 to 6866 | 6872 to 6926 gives 1.03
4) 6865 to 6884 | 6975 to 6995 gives 1.08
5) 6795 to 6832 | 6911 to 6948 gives 1.05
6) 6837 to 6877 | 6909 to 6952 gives 1.06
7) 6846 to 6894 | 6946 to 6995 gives 1.04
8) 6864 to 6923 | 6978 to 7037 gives 0.97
